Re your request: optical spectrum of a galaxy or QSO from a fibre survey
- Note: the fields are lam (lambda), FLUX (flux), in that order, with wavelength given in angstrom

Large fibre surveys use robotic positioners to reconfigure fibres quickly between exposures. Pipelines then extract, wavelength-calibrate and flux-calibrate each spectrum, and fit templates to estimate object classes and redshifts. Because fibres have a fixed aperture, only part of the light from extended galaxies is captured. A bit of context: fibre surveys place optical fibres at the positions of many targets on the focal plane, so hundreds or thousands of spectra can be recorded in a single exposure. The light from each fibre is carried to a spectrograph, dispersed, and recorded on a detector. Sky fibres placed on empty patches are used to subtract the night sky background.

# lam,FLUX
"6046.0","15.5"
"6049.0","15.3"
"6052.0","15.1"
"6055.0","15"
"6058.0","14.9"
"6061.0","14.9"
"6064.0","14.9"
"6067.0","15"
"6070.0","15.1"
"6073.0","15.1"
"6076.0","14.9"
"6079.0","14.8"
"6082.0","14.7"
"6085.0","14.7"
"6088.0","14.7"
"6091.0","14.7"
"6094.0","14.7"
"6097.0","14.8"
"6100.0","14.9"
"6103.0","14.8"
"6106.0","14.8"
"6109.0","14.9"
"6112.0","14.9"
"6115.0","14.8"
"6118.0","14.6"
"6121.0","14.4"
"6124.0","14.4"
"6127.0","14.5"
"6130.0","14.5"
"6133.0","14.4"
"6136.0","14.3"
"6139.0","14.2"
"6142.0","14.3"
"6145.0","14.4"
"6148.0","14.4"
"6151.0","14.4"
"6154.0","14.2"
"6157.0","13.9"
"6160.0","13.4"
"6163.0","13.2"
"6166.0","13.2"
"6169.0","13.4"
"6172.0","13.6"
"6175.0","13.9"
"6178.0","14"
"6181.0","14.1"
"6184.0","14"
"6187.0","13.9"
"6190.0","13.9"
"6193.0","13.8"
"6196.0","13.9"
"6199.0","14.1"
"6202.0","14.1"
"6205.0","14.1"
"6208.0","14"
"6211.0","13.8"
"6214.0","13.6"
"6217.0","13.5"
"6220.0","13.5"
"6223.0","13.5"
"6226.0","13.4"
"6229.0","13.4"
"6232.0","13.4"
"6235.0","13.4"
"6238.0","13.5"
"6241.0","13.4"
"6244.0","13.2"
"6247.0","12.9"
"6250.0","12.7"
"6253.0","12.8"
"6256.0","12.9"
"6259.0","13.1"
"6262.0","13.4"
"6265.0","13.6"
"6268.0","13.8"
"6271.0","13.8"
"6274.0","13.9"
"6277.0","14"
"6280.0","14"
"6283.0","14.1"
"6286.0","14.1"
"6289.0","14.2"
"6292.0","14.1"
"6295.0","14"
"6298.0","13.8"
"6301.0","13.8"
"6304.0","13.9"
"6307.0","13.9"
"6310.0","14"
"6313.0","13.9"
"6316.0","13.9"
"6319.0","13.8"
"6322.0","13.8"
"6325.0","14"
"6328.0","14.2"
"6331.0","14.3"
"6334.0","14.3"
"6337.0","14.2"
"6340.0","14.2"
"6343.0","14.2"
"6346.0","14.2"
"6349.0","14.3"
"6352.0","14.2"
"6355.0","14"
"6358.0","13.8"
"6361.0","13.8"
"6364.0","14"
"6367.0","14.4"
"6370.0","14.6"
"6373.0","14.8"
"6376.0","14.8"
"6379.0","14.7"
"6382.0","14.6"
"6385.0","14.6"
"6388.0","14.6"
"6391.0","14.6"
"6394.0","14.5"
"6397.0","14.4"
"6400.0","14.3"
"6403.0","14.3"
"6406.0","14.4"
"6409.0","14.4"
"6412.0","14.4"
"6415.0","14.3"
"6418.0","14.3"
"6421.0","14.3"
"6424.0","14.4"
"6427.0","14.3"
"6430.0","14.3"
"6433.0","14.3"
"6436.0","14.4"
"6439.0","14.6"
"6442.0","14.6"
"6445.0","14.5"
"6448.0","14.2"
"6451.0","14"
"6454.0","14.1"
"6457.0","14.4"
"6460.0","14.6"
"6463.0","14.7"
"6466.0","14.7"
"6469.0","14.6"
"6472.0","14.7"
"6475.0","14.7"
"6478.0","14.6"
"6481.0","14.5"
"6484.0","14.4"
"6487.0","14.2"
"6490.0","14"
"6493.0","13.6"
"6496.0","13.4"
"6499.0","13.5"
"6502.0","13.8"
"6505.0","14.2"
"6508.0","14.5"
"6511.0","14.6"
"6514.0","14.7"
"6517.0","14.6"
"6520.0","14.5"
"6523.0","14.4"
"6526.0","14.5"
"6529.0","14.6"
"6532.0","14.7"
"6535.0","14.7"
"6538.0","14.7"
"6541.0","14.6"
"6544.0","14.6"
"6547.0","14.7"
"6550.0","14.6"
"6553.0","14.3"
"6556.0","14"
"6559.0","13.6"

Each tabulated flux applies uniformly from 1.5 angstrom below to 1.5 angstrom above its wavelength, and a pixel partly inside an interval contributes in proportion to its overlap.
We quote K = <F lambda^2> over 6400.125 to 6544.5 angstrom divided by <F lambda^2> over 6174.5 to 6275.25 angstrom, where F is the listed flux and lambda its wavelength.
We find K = 1.14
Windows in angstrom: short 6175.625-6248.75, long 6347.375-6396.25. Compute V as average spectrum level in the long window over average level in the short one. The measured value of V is 1.05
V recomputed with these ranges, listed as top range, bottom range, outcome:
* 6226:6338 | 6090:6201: 0.96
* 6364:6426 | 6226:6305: 1.07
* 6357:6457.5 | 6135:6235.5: 1.04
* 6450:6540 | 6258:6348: 1.03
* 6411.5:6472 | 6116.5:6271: 1.05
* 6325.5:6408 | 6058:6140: 0.97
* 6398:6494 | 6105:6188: 1.01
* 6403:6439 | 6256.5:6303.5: 1.04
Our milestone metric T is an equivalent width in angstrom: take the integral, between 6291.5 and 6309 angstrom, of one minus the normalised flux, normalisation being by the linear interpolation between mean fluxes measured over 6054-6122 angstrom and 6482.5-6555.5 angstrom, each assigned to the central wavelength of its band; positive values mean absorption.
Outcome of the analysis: 0.8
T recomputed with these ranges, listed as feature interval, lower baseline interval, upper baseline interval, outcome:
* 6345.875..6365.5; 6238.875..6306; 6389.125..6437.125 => 0.0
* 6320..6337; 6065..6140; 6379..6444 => 0.5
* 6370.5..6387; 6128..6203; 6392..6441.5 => -0.4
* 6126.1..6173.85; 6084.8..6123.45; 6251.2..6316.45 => 1.6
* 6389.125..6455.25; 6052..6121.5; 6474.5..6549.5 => 0.5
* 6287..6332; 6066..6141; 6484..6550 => 1.7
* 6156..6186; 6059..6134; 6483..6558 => 2.1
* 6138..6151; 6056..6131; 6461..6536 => 0.3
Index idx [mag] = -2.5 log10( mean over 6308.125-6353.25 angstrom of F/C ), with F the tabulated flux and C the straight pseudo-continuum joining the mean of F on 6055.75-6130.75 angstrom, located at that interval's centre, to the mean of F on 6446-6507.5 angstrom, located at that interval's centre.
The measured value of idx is 0.03 mag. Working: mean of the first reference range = 14.8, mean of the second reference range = 14.3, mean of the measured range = 14.1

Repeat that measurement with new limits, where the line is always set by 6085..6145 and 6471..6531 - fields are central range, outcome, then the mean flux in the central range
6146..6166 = 0.05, 13.9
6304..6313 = 0.04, 13.9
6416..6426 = 0.00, 14.3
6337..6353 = 0.02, 14.2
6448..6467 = 0.00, 14.4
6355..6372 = 0.02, 14.1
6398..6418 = 0.00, 14.3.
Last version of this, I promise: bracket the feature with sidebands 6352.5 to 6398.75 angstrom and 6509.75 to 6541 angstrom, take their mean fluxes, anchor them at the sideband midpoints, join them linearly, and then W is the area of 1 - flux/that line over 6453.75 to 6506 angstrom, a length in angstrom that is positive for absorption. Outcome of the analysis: 1.0 angstrom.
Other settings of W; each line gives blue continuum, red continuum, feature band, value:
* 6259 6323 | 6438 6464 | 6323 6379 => -0.69 angstrom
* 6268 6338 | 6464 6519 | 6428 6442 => -0.21 angstrom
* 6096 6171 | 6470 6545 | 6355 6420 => -0.21 angstrom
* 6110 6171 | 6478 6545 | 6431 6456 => -0.05 angstrom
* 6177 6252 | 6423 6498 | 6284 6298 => -0.21 angstrom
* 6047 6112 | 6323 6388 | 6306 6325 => 0.65 angstrom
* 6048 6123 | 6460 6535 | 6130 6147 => 0.52 angstrom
